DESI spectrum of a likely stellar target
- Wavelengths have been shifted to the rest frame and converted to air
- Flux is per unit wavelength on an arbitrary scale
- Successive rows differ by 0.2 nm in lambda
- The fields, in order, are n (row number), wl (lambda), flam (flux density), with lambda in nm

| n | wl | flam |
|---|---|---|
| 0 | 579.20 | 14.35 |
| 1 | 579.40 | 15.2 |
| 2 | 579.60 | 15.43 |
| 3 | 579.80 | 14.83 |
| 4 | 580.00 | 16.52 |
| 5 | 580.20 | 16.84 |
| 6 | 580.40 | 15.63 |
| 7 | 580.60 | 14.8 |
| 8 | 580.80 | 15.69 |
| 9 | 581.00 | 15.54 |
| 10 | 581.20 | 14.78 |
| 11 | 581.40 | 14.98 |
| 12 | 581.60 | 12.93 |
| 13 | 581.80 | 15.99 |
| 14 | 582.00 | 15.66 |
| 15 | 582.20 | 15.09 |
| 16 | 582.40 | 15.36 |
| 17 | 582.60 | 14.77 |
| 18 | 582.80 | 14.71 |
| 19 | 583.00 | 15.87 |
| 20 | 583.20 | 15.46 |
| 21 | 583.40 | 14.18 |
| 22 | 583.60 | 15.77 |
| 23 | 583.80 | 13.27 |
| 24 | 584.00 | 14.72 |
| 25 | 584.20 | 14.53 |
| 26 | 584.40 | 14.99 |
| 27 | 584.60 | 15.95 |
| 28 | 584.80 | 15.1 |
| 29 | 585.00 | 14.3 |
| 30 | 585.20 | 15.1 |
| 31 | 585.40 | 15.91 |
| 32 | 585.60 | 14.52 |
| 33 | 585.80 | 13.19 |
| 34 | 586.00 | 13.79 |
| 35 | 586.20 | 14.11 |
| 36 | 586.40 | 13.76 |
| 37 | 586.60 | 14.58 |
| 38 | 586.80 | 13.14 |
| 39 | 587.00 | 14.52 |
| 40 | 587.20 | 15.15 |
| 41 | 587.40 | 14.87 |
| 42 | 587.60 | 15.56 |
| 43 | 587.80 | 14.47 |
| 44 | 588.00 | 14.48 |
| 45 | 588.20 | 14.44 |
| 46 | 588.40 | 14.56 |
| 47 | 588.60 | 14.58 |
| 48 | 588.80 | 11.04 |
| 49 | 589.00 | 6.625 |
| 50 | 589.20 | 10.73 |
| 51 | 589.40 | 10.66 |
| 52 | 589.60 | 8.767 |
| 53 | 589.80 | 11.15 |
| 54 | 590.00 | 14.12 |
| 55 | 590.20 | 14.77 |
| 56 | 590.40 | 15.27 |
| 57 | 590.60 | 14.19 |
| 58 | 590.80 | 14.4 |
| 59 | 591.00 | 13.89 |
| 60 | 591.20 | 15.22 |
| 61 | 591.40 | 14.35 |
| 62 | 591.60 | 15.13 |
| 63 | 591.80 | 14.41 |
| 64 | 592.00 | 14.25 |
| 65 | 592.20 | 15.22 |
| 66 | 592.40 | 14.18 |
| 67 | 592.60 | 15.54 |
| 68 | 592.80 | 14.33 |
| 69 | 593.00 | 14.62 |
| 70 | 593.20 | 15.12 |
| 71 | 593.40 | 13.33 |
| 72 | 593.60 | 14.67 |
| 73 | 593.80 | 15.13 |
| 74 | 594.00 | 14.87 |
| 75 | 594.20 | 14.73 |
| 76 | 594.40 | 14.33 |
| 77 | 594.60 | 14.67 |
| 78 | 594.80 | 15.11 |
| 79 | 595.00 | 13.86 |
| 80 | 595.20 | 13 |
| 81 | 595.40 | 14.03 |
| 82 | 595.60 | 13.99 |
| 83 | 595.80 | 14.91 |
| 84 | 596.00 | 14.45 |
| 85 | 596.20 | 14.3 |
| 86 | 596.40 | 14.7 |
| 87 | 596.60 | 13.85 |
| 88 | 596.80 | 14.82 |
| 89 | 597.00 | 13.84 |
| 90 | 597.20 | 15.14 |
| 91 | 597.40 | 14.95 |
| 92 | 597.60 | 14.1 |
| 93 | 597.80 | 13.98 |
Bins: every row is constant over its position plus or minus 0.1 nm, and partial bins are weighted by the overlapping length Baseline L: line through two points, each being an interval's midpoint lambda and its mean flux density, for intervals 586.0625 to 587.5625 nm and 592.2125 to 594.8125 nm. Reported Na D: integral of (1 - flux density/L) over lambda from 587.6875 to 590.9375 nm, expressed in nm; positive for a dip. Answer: 0.38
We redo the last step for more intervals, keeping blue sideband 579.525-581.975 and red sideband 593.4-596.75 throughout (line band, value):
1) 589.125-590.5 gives 0.23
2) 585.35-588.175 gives 0.10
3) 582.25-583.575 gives 0.01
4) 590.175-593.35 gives -0.01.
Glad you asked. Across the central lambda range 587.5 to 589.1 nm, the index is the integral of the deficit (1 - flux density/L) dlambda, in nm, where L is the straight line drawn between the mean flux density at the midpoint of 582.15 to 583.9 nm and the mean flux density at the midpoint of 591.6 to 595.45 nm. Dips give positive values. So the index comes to 0.16 nm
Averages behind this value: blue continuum 14.9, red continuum 14.5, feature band 13.2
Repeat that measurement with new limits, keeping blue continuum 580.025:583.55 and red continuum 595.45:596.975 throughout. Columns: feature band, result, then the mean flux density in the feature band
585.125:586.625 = 0.06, 14.3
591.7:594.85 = -0.02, 14.6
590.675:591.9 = 0.01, 14.6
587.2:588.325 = 0.01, 14.8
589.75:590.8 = 0.05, 14.1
